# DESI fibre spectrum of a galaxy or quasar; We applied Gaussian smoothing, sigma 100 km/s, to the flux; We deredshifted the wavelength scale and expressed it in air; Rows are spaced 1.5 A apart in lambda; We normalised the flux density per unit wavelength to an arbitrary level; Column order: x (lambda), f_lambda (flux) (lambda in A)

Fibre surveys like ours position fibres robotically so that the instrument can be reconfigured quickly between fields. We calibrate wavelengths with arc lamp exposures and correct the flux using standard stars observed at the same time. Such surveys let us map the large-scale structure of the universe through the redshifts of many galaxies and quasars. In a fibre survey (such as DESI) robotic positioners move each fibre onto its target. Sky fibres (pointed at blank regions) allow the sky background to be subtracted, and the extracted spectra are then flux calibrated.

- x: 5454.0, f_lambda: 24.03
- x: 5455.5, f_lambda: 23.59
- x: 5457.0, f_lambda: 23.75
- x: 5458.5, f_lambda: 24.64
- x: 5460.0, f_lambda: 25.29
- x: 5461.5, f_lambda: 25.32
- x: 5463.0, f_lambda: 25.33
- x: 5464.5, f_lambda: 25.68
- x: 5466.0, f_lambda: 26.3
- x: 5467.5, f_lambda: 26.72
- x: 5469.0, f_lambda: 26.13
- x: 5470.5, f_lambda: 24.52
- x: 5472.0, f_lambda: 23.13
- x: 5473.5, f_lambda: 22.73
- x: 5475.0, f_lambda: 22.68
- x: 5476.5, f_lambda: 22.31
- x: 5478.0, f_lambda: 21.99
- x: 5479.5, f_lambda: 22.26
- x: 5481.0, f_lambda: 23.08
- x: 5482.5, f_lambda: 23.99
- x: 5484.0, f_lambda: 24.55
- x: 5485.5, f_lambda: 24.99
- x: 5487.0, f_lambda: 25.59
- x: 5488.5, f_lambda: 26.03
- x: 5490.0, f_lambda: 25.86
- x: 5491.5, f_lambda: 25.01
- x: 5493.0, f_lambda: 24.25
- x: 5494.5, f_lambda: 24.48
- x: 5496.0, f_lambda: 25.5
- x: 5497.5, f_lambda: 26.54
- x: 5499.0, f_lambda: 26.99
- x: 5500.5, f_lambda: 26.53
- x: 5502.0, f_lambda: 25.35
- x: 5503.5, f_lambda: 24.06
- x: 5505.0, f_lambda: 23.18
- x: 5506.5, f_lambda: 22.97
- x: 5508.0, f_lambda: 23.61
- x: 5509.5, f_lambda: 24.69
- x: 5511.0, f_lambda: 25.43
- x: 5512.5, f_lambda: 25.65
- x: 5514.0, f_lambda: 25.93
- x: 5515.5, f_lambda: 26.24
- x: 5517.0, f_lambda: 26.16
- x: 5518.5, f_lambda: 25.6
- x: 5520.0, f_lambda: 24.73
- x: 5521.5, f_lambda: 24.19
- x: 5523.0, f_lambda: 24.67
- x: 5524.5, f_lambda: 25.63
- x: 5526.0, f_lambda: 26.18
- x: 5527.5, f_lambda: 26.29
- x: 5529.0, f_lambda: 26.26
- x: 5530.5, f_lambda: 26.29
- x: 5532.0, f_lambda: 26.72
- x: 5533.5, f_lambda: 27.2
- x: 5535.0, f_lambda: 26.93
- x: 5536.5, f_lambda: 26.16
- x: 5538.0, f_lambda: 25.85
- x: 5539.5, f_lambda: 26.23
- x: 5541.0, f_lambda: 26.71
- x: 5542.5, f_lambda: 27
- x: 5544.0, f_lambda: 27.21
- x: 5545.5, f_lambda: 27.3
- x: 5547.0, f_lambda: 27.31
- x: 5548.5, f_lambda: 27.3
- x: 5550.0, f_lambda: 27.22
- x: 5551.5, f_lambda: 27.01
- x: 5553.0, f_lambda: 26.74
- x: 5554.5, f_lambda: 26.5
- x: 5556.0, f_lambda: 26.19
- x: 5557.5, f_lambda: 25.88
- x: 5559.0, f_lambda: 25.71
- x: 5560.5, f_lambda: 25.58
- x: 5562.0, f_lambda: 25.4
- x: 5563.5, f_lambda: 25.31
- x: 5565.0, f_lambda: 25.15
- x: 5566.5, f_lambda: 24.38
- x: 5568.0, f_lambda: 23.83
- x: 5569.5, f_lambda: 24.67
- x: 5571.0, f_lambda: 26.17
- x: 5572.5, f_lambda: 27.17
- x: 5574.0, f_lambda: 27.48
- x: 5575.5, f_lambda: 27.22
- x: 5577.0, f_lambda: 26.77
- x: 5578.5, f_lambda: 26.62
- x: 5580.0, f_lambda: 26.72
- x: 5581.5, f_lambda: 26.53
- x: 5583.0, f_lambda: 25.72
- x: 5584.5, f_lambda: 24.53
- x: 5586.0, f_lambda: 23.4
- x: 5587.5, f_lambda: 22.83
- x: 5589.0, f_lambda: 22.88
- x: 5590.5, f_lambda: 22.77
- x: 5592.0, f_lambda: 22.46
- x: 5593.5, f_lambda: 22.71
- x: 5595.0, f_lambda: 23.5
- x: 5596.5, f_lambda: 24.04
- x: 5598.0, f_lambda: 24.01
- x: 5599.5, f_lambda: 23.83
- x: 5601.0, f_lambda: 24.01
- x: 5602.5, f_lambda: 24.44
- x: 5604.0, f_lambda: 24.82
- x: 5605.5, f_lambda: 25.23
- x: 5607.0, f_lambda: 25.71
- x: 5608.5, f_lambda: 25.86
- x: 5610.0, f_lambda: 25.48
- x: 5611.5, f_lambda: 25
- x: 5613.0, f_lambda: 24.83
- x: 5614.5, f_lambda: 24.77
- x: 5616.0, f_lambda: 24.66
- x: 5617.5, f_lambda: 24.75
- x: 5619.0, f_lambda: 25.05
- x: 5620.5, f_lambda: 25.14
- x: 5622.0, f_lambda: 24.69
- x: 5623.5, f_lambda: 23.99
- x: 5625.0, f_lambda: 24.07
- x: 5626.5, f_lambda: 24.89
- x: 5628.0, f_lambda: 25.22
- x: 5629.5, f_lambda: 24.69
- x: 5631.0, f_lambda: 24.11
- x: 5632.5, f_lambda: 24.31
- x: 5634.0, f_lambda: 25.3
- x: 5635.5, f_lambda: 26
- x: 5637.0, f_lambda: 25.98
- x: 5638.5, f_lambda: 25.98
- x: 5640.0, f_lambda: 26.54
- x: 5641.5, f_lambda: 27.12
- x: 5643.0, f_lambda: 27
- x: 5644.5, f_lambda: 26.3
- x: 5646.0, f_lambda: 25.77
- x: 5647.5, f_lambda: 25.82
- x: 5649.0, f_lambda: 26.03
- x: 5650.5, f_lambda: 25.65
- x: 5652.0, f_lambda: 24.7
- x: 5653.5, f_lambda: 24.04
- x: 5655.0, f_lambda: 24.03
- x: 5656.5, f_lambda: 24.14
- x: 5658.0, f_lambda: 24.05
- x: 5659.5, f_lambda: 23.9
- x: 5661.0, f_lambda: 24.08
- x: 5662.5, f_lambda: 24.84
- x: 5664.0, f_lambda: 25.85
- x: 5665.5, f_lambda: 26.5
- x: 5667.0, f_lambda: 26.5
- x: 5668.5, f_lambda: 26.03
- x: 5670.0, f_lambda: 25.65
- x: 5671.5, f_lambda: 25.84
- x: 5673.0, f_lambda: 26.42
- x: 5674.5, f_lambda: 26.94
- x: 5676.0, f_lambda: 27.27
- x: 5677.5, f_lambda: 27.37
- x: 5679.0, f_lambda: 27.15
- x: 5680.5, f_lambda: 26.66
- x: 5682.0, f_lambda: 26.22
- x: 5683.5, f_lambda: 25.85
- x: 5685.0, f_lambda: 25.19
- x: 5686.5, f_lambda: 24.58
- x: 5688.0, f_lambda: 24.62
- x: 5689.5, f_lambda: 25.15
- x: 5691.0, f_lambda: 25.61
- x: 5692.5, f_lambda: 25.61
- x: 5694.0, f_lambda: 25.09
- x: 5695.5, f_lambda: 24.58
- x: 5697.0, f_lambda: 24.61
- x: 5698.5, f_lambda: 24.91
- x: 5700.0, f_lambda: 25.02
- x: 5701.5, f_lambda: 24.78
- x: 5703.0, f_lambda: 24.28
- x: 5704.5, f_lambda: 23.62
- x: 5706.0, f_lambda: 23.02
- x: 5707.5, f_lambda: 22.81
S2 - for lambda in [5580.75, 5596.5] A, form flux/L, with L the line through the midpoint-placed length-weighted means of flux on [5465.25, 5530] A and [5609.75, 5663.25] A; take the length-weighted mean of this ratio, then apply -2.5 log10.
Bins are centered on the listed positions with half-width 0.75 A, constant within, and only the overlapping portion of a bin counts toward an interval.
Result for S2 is 0.06 mag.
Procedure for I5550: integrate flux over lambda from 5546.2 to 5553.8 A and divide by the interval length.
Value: 27.1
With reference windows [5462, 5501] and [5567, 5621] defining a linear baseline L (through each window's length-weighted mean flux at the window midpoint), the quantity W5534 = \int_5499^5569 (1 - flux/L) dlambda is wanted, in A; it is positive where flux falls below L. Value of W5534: -2.8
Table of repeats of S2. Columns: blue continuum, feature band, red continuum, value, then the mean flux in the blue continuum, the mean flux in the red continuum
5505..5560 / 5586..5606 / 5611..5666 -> 0.08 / 26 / 25.1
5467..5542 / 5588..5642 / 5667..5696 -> 0.04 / 25.1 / 25.9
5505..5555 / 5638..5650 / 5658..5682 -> -0.01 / 26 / 26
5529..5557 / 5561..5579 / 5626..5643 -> 0.02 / 26.7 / 25.5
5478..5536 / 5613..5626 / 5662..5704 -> 0.04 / 25.2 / 25.7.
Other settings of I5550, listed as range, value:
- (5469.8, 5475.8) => 23.2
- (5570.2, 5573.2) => 26.6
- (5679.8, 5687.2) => 25.7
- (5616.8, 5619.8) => 24.9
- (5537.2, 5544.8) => 26.6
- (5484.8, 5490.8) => 25.6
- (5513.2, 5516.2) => 26.1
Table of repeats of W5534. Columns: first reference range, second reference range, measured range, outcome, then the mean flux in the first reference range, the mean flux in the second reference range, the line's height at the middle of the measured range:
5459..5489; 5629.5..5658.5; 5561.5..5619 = 0.5 A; 24.4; 25.4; 25.1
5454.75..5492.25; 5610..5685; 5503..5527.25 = -0.3 A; 24.5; 25.5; 24.7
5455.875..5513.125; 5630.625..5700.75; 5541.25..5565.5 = -1.4 A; 24.7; 25.6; 25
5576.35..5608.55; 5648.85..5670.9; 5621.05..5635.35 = 0.1 A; 24.5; 25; 24.8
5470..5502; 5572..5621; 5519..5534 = -0.7 A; 24.4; 24.9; 24.6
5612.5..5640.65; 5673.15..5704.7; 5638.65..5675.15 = -0.5 A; 25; 25.5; 25.3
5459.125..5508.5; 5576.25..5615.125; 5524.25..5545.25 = -1.6 A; 24.6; 24.6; 24.6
